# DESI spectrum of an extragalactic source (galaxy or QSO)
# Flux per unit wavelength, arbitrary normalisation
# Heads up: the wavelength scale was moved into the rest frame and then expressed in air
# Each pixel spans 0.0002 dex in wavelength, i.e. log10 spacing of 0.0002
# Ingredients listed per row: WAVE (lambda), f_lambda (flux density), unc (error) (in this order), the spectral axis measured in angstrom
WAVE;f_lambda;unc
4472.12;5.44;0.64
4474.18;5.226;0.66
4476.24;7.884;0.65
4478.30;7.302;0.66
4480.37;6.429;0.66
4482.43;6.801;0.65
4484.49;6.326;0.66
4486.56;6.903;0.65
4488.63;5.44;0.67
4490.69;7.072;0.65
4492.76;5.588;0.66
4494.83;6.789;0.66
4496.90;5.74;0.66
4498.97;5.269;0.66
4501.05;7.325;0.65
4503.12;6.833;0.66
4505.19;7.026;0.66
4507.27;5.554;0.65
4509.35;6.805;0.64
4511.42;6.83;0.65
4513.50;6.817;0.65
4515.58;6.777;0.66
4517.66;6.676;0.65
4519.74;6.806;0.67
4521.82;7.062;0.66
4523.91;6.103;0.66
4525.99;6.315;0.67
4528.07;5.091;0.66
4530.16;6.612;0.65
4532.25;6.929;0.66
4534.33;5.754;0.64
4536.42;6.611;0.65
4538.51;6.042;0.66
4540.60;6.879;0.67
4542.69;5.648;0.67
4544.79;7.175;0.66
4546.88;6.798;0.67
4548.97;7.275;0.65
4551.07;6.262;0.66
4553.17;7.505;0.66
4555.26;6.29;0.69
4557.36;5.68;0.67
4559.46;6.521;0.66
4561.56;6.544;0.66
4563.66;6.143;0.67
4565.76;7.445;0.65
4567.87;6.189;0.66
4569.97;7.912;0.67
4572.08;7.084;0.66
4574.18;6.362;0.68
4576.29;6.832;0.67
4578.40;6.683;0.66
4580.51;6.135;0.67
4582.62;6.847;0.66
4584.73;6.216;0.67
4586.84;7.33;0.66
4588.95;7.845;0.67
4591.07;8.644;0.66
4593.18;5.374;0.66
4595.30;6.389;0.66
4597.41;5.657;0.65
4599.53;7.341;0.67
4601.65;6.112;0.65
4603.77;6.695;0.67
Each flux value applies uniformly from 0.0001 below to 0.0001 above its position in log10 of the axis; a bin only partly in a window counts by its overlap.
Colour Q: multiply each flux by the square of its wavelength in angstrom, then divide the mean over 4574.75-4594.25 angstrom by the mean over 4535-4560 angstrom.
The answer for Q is 1.07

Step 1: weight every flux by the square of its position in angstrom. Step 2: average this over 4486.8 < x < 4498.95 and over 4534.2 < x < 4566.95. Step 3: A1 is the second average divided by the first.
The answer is 1.1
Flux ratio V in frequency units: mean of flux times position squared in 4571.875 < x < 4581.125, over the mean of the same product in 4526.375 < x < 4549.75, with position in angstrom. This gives 1.0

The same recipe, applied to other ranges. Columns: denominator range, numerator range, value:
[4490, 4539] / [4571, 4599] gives 1.08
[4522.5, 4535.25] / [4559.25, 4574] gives 1.13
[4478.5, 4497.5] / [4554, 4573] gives 1.08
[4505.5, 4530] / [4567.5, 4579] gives 1.09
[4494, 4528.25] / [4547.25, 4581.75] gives 1.05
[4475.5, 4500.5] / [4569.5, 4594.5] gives 1.11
